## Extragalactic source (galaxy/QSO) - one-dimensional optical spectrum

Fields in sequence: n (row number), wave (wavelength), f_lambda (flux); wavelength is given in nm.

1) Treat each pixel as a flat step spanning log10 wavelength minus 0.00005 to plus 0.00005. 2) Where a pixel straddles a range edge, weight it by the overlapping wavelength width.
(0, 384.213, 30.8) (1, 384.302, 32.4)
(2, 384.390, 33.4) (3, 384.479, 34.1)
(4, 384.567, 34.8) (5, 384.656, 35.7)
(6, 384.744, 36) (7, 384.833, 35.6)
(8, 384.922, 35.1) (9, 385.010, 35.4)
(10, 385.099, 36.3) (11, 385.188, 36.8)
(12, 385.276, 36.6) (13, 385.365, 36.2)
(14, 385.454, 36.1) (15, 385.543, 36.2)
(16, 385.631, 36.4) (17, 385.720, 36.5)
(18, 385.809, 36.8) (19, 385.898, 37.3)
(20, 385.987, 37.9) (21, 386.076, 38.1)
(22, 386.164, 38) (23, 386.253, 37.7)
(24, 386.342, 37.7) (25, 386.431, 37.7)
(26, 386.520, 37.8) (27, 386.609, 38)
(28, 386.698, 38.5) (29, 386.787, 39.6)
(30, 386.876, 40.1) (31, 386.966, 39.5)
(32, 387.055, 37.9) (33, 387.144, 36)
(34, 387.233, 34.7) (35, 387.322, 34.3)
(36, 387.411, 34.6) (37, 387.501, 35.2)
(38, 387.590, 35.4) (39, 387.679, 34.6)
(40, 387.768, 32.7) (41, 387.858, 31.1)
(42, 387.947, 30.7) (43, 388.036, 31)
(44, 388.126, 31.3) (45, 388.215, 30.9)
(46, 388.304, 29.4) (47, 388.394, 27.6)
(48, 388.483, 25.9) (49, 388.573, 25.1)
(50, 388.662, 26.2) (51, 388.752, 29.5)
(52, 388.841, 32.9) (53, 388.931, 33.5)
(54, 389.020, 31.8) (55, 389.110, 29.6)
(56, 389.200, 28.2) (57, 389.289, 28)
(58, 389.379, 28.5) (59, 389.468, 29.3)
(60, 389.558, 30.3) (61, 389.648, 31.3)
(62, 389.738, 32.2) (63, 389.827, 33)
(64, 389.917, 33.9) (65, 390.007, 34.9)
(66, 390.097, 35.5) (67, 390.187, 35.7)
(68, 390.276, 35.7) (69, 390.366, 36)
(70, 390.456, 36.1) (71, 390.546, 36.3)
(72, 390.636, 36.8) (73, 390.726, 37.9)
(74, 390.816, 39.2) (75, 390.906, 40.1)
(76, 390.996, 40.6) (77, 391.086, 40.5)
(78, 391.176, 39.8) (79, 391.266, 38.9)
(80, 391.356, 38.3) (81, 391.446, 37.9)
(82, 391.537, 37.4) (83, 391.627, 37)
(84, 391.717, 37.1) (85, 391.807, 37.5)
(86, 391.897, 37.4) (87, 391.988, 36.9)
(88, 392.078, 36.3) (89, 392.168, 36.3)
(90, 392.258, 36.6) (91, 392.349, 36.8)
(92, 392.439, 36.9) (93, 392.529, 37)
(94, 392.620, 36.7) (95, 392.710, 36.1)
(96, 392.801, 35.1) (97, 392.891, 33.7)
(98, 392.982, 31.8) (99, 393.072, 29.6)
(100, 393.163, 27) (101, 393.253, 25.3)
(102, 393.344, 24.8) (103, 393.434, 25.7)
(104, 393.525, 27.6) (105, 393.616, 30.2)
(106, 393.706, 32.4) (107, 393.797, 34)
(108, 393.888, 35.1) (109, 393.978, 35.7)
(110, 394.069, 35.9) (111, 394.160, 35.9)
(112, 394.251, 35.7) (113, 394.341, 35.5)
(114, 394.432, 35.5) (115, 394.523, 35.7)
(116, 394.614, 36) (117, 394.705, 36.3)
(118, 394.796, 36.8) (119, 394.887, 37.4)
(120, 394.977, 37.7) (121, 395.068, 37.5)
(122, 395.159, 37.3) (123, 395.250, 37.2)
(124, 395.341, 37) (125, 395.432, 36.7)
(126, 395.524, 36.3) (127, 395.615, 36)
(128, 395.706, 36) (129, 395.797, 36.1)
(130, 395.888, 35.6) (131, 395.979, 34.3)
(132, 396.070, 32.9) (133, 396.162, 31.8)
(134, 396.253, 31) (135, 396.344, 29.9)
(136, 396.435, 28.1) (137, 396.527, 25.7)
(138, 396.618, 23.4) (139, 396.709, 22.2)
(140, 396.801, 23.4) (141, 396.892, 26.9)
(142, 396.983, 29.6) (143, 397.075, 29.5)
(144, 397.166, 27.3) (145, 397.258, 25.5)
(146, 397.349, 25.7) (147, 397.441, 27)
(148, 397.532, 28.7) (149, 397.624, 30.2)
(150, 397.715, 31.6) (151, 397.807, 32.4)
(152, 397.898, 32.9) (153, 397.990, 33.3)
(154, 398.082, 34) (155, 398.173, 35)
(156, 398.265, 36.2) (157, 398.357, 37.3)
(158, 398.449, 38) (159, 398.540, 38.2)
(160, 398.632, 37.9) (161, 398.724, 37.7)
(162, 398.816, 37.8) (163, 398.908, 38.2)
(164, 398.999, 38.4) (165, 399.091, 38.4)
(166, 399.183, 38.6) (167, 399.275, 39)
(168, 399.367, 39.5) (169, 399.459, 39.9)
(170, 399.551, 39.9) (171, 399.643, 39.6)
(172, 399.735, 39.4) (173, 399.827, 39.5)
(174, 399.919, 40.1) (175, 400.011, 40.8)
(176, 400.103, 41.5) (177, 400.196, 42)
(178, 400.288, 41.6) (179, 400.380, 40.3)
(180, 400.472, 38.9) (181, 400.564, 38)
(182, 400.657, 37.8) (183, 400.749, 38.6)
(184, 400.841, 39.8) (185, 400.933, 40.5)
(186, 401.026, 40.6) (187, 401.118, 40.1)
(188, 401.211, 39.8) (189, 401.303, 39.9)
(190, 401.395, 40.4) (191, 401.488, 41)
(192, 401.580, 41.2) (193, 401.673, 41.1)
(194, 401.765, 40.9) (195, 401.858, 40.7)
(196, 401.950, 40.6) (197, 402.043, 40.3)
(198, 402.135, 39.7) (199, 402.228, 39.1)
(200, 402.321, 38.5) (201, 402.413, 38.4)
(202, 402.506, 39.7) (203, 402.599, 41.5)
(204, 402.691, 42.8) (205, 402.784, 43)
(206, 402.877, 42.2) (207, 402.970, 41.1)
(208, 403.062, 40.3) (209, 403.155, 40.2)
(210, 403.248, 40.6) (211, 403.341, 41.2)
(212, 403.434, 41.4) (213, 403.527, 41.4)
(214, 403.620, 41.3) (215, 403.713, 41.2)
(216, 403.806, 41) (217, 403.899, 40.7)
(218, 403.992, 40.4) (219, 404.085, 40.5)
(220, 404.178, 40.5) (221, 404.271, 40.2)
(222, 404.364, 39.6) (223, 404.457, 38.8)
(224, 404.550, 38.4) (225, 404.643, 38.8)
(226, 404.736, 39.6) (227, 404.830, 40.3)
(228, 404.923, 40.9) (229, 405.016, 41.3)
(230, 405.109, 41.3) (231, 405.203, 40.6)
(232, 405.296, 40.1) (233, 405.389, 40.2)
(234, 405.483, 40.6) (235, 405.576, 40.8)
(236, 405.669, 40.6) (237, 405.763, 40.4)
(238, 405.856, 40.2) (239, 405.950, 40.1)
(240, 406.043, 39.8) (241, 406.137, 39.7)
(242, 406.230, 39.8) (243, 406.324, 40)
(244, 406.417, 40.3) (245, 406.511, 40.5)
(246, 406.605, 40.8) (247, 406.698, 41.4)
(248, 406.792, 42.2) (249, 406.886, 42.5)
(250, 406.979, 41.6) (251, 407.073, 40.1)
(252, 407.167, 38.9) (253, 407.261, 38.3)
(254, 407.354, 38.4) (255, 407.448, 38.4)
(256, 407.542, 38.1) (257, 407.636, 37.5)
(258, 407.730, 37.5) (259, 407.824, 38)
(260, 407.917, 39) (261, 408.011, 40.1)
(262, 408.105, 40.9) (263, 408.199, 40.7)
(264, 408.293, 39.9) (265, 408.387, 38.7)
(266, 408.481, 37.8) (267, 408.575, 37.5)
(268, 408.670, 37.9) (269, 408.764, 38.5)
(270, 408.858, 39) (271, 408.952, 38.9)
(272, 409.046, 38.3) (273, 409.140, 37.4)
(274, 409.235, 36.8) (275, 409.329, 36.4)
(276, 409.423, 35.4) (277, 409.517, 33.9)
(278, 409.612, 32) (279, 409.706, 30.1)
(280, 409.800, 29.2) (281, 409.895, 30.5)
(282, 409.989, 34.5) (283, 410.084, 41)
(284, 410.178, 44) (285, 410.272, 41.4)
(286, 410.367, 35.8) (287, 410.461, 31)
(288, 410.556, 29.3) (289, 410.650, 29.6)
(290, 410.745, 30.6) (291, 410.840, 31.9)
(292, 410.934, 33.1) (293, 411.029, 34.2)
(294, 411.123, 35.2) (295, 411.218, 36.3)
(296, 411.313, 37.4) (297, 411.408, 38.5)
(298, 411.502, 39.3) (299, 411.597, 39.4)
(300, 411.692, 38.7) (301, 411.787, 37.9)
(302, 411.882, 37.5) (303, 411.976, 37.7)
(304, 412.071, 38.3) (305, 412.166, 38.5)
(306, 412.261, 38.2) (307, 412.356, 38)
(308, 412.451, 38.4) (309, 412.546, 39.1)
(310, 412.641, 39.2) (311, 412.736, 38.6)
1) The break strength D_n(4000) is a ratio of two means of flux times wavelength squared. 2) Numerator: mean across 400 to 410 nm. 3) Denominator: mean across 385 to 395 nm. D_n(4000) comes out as 1.2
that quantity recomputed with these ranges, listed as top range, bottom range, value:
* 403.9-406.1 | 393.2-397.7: 1.32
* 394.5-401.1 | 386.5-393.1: 1.06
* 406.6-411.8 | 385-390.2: 1.22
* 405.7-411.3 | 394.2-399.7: 1.17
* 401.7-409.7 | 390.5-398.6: 1.24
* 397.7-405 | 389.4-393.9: 1.19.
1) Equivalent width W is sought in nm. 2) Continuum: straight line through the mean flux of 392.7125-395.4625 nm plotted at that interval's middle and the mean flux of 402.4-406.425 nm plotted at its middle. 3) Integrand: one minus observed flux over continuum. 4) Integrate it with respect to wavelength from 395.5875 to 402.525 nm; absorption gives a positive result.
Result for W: 0.218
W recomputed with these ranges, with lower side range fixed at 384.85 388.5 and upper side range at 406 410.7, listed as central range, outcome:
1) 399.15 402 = -0.24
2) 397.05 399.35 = 0.16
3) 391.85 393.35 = 0.09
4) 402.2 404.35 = -0.20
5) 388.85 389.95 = 0.15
